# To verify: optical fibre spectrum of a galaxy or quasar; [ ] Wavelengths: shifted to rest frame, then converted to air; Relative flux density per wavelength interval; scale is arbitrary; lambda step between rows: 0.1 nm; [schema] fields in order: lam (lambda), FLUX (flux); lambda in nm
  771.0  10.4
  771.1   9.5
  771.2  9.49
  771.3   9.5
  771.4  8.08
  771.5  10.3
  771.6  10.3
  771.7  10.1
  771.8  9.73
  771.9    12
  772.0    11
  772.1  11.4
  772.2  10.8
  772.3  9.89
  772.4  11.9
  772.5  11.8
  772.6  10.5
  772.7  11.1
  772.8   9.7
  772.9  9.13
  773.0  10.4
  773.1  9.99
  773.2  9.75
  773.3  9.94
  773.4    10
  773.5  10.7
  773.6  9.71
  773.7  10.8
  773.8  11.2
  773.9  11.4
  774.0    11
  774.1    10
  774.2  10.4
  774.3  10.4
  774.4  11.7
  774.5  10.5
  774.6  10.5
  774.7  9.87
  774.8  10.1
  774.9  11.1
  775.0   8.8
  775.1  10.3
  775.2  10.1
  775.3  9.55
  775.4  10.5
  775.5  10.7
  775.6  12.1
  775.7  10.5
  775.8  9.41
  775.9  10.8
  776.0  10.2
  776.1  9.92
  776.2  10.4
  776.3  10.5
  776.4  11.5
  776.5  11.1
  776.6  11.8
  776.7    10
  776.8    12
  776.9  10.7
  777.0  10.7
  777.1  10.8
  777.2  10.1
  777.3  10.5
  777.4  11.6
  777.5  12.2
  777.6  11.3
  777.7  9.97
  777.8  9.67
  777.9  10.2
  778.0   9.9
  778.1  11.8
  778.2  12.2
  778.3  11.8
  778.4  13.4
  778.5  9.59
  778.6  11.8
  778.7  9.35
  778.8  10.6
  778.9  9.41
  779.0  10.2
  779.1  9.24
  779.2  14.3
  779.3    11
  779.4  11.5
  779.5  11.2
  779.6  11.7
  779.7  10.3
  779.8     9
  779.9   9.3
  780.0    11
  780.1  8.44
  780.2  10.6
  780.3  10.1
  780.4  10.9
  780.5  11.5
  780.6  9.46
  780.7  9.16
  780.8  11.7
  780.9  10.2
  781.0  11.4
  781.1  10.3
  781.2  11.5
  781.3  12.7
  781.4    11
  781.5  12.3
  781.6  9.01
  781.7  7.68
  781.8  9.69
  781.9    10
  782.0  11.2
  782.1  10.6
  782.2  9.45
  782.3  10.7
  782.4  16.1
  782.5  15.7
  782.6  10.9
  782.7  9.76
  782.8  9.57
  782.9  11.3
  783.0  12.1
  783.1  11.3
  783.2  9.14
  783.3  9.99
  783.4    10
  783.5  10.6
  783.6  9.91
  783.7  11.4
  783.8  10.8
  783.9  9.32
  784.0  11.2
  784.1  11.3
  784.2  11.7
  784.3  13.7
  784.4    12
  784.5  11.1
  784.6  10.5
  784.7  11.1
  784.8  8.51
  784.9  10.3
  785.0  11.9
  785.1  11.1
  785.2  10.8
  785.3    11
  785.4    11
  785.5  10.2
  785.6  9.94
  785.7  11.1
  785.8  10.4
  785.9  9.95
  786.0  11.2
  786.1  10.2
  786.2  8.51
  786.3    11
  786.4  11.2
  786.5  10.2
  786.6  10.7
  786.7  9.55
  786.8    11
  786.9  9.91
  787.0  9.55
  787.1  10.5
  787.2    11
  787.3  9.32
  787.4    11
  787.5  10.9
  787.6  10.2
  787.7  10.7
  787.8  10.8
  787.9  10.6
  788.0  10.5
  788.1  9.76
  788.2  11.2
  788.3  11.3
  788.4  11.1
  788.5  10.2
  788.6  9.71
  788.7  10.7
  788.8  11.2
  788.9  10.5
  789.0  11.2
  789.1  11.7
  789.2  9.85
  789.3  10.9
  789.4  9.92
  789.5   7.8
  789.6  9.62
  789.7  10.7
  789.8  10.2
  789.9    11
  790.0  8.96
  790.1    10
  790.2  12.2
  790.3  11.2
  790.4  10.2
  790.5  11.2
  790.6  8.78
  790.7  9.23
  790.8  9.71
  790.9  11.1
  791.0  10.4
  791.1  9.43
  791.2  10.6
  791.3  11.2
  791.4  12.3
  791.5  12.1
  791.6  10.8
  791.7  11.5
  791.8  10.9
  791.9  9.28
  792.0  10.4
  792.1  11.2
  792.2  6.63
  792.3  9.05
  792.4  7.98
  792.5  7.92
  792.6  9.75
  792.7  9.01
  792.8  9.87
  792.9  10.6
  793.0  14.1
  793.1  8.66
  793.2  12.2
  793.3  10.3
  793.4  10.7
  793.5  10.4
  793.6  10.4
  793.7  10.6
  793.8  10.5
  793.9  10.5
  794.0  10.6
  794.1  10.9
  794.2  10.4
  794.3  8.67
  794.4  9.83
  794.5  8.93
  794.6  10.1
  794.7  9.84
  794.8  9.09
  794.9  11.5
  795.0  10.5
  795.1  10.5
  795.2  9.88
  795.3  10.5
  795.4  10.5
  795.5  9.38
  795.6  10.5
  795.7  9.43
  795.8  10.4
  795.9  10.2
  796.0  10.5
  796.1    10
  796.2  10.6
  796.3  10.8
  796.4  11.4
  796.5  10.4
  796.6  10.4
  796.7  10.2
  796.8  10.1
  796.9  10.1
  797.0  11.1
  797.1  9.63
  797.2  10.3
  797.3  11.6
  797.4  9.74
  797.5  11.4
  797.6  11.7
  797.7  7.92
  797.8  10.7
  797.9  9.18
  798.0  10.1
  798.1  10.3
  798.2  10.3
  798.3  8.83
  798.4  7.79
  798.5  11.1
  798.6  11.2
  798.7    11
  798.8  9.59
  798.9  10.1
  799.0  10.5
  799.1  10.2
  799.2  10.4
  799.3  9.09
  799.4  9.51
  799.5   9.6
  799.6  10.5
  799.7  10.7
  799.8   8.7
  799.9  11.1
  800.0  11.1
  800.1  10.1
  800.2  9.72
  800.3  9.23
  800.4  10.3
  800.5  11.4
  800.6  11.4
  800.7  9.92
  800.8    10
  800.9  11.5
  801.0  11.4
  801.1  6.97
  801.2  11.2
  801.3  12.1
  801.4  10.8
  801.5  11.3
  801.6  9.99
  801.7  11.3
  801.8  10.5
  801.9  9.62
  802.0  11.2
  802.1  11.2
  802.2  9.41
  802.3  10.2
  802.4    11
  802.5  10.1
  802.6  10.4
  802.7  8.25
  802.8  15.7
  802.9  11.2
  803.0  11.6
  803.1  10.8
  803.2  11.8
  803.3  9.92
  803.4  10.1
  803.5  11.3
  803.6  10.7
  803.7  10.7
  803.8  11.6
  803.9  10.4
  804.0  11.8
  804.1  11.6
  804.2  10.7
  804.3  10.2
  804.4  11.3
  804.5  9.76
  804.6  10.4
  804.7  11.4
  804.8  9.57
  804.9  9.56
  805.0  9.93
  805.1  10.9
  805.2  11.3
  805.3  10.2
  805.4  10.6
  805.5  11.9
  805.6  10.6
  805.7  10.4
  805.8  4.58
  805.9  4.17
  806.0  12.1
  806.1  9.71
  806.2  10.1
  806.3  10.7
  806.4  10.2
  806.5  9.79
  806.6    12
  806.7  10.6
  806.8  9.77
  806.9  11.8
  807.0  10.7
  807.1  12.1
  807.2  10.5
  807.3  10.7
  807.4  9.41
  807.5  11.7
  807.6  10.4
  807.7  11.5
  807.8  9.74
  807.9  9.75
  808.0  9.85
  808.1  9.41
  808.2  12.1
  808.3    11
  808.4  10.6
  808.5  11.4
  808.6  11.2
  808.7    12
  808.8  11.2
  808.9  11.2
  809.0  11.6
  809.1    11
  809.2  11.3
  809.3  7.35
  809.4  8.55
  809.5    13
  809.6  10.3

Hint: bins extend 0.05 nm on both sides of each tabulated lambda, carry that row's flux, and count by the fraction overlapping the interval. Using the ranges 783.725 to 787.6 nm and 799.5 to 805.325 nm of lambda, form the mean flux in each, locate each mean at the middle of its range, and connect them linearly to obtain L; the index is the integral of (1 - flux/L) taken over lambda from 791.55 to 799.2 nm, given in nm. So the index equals 0.33 nm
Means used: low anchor 10.6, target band 10.2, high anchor 10.6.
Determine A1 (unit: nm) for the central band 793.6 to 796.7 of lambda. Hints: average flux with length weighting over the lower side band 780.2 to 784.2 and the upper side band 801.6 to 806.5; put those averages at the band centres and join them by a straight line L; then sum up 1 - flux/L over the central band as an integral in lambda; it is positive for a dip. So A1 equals 0.10 nm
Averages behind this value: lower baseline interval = 10.8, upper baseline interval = 10.5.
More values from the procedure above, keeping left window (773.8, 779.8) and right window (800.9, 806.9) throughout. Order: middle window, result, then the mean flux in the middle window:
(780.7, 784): -0.04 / 10.8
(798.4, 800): 0.06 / 10.2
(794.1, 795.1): 0.06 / 9.96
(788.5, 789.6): 0.03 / 10.3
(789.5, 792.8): 0.16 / 10.1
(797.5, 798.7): 0.06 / 10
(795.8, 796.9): 0.01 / 10.4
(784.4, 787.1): 0.04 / 10.5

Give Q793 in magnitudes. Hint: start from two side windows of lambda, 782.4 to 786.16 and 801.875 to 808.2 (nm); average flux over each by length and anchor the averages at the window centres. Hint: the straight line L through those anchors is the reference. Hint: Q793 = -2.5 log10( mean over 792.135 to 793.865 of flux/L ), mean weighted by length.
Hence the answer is 0.09 mag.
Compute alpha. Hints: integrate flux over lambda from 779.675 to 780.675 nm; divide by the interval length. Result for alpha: 10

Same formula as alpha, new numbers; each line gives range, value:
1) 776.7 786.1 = 10.8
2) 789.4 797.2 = 10.2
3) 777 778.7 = 11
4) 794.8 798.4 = 10.3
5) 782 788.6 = 10.8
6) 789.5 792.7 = 10.1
